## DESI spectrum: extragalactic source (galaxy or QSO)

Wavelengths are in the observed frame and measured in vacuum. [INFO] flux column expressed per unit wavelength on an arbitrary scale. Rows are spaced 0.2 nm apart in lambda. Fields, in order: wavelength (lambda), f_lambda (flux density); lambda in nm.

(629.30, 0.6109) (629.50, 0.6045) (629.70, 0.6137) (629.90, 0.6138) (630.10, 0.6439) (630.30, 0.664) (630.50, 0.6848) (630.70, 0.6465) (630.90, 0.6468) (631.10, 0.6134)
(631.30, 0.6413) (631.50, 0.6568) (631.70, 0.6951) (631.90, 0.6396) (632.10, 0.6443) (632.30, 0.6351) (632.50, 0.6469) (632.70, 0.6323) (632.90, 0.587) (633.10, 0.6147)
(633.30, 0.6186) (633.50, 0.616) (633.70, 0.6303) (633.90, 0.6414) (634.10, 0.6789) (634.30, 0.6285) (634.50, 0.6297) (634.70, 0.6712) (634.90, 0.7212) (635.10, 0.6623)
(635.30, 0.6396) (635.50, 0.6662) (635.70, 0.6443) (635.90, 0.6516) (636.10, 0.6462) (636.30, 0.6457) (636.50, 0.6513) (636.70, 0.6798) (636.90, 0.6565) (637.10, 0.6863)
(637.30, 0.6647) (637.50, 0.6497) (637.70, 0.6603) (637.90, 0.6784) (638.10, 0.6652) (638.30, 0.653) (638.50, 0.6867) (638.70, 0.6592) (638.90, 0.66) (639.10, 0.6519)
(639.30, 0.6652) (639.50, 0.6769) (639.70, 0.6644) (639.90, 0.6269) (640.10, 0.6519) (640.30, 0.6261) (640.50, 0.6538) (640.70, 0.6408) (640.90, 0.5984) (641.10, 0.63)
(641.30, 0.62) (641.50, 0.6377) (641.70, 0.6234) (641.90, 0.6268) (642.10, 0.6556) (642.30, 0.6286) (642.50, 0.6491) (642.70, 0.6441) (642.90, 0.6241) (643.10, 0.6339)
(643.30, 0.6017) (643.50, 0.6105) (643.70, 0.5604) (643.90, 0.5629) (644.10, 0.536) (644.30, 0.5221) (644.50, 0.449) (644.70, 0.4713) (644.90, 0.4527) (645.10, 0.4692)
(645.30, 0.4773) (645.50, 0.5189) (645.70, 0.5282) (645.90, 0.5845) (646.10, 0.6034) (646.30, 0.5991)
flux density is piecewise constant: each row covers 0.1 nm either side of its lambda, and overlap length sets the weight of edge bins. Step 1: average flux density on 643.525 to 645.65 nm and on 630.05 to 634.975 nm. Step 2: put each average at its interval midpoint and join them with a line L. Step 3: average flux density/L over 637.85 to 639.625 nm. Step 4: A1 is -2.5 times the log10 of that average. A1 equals -0.16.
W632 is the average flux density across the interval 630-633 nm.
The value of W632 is 0.645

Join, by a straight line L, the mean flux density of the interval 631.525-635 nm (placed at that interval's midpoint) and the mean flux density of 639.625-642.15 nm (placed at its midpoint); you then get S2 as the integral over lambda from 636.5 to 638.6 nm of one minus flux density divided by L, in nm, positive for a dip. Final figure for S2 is -0.10 nm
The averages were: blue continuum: 0.643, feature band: 0.667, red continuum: 0.634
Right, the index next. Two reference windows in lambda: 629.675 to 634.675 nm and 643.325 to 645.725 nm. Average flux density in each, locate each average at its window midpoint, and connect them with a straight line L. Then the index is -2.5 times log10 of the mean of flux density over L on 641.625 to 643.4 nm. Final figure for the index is -0.180 mag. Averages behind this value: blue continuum 0.639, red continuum 0.516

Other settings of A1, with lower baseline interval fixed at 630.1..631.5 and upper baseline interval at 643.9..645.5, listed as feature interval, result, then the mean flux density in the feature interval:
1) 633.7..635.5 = -0.090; 0.658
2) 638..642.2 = -0.190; 0.646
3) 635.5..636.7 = -0.111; 0.652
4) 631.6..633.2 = -0.009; 0.637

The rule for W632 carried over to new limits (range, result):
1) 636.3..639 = 0.665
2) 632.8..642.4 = 0.648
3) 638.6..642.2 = 0.643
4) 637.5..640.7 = 0.658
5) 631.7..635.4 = 0.642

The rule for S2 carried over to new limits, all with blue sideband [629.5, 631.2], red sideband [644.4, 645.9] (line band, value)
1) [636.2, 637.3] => -0.174 nm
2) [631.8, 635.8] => -0.261 nm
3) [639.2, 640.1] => -0.188 nm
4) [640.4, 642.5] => -0.427 nm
